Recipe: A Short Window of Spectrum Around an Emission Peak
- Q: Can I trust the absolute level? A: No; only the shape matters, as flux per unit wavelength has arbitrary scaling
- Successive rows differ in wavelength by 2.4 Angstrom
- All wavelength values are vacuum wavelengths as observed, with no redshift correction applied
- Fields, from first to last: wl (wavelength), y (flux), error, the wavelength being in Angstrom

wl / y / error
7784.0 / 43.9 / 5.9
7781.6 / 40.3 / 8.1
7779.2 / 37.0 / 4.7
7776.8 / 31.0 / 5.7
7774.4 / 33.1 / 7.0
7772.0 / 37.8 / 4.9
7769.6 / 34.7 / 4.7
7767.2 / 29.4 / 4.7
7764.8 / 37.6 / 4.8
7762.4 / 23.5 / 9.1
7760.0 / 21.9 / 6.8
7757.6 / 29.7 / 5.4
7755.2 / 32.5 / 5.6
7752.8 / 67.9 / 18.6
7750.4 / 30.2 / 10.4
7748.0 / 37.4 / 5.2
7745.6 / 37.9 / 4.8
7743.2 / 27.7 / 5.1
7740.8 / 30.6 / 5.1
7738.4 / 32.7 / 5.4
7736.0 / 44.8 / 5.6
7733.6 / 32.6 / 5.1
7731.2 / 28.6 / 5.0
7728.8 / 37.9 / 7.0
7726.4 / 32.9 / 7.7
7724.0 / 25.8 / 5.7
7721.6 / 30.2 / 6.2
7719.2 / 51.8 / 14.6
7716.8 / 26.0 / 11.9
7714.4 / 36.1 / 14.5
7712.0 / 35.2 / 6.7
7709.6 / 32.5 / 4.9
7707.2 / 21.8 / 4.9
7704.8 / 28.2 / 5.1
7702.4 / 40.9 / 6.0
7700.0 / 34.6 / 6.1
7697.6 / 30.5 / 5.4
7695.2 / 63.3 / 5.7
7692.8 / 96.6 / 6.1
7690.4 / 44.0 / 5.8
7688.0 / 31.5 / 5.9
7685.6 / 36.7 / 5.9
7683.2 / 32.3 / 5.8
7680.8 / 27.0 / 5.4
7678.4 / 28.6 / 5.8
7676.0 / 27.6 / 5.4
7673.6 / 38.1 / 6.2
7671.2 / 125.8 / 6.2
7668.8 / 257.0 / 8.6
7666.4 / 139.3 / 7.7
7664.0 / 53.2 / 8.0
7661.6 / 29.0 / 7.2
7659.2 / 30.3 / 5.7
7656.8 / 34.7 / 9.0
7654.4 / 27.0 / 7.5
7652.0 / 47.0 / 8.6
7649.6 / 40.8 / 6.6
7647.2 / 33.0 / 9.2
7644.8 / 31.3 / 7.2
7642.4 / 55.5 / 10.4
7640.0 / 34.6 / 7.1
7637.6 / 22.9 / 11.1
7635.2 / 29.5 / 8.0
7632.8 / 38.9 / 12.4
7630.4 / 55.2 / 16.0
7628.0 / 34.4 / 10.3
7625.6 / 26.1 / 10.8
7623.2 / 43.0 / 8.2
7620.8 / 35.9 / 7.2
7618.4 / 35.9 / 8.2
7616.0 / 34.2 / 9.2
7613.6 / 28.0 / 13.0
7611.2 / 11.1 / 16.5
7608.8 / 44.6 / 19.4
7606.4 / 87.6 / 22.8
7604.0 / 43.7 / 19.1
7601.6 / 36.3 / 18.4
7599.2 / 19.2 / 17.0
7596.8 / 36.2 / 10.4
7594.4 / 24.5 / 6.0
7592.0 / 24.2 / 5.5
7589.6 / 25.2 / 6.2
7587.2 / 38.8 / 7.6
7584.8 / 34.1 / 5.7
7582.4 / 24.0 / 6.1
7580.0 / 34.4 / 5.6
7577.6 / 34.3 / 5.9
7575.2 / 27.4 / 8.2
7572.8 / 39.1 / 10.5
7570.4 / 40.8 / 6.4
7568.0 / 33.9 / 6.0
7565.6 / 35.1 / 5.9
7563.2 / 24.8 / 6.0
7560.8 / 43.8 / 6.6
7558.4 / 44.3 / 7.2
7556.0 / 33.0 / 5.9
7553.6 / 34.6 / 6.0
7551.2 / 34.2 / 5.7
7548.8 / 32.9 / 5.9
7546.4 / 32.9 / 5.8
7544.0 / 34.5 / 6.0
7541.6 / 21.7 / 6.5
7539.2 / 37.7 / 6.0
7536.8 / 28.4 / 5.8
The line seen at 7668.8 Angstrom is H-alpha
